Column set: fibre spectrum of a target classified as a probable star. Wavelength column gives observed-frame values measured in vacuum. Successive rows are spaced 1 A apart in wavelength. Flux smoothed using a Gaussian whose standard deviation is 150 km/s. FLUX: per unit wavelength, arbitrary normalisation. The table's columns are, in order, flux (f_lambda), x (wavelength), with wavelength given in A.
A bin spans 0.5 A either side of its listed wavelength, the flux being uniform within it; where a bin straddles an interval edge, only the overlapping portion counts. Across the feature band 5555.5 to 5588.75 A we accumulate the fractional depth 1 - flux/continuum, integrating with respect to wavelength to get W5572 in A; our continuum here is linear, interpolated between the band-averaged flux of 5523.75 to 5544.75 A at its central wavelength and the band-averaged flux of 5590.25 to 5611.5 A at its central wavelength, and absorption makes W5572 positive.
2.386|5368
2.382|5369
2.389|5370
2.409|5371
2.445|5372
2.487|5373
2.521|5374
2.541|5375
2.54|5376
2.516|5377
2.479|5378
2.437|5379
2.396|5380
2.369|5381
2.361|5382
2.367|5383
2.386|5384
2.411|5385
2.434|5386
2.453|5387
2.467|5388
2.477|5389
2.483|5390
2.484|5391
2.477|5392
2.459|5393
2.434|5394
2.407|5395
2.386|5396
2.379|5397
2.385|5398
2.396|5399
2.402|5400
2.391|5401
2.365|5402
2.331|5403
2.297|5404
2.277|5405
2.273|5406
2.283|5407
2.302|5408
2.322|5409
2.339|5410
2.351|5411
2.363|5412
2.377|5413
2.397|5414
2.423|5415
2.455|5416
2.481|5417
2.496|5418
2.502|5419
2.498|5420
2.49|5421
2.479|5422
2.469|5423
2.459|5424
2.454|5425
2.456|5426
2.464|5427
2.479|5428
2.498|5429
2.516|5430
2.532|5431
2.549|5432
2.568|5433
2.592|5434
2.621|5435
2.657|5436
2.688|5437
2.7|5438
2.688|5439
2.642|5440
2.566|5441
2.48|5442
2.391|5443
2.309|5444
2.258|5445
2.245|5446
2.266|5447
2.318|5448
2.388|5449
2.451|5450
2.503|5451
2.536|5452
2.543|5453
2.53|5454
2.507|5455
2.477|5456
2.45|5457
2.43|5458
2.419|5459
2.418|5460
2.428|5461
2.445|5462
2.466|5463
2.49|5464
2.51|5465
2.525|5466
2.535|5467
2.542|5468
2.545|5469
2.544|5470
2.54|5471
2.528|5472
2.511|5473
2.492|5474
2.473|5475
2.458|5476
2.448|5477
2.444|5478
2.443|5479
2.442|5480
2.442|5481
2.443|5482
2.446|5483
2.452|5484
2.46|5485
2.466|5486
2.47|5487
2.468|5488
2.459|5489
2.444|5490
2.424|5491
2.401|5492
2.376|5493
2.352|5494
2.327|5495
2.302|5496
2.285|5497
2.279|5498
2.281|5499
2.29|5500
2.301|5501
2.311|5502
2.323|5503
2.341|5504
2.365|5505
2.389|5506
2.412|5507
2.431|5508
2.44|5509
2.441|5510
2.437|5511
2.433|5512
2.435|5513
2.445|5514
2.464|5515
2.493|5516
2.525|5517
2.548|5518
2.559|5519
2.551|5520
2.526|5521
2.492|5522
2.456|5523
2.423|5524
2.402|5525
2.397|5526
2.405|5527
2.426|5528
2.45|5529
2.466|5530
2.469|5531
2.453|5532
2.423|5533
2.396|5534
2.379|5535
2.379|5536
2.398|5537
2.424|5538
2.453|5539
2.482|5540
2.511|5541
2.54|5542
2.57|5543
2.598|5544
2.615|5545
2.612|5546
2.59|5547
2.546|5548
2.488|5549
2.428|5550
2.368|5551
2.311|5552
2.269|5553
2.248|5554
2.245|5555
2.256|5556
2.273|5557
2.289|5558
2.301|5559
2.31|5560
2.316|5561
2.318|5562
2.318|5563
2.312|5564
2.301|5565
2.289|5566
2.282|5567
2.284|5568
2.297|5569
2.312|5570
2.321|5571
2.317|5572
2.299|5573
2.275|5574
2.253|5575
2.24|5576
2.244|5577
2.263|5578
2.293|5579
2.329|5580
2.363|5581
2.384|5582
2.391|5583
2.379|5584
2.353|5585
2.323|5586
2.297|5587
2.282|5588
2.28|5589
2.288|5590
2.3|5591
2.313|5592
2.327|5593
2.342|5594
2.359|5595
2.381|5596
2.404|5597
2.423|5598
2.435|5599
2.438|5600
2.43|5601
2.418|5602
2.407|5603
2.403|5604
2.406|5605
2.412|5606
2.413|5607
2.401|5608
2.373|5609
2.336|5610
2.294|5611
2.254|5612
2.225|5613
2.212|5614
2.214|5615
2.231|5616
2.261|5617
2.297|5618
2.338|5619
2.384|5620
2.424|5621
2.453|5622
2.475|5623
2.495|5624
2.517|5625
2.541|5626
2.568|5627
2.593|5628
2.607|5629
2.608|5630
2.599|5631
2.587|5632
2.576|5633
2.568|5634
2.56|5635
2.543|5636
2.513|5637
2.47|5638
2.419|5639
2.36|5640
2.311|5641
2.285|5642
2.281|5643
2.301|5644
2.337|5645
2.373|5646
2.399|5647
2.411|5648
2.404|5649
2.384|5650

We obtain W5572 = 1.5 A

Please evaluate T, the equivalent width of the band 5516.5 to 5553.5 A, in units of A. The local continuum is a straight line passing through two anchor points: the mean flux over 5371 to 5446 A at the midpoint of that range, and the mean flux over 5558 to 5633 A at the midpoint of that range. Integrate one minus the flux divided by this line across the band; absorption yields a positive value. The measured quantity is -1.2 A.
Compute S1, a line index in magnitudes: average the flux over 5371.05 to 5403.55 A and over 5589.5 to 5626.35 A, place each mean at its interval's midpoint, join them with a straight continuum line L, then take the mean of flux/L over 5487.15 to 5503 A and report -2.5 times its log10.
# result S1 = 0.02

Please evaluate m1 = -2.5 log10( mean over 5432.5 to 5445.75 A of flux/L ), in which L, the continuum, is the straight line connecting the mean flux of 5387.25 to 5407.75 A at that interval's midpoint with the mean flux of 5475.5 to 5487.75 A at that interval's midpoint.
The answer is -0.05 mag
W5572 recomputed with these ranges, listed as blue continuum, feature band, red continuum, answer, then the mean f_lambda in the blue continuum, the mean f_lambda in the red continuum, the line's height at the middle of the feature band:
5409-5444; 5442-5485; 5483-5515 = -0.19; 2.5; 2.39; 2.44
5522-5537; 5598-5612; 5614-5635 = 0.35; 2.42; 2.46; 2.46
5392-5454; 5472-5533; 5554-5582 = -1.70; 2.44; 2.29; 2.36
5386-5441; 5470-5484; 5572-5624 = -0.32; 2.46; 2.34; 2.42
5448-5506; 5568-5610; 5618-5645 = 1.98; 2.44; 2.47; 2.46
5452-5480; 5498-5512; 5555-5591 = 0.31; 2.49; 2.3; 2.42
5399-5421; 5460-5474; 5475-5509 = -0.67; 2.38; 2.4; 2.39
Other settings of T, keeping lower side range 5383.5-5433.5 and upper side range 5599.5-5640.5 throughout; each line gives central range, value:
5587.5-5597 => 0.41 A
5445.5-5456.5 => -0.03 A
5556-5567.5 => 0.61 A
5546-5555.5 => 0.11 A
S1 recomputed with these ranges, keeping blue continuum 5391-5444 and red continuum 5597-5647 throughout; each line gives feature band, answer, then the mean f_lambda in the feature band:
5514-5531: -0.02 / 2.47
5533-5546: -0.02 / 2.48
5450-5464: -0.01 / 2.47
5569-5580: 0.06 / 2.28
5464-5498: 0.00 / 2.45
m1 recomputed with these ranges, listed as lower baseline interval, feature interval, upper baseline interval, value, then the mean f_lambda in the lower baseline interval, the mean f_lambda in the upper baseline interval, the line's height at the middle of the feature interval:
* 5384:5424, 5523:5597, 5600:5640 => 0.03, 2.41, 2.43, 2.42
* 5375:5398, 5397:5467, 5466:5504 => -0.01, 2.44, 2.43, 2.43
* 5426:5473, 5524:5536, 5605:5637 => 0.02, 2.49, 2.43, 2.47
